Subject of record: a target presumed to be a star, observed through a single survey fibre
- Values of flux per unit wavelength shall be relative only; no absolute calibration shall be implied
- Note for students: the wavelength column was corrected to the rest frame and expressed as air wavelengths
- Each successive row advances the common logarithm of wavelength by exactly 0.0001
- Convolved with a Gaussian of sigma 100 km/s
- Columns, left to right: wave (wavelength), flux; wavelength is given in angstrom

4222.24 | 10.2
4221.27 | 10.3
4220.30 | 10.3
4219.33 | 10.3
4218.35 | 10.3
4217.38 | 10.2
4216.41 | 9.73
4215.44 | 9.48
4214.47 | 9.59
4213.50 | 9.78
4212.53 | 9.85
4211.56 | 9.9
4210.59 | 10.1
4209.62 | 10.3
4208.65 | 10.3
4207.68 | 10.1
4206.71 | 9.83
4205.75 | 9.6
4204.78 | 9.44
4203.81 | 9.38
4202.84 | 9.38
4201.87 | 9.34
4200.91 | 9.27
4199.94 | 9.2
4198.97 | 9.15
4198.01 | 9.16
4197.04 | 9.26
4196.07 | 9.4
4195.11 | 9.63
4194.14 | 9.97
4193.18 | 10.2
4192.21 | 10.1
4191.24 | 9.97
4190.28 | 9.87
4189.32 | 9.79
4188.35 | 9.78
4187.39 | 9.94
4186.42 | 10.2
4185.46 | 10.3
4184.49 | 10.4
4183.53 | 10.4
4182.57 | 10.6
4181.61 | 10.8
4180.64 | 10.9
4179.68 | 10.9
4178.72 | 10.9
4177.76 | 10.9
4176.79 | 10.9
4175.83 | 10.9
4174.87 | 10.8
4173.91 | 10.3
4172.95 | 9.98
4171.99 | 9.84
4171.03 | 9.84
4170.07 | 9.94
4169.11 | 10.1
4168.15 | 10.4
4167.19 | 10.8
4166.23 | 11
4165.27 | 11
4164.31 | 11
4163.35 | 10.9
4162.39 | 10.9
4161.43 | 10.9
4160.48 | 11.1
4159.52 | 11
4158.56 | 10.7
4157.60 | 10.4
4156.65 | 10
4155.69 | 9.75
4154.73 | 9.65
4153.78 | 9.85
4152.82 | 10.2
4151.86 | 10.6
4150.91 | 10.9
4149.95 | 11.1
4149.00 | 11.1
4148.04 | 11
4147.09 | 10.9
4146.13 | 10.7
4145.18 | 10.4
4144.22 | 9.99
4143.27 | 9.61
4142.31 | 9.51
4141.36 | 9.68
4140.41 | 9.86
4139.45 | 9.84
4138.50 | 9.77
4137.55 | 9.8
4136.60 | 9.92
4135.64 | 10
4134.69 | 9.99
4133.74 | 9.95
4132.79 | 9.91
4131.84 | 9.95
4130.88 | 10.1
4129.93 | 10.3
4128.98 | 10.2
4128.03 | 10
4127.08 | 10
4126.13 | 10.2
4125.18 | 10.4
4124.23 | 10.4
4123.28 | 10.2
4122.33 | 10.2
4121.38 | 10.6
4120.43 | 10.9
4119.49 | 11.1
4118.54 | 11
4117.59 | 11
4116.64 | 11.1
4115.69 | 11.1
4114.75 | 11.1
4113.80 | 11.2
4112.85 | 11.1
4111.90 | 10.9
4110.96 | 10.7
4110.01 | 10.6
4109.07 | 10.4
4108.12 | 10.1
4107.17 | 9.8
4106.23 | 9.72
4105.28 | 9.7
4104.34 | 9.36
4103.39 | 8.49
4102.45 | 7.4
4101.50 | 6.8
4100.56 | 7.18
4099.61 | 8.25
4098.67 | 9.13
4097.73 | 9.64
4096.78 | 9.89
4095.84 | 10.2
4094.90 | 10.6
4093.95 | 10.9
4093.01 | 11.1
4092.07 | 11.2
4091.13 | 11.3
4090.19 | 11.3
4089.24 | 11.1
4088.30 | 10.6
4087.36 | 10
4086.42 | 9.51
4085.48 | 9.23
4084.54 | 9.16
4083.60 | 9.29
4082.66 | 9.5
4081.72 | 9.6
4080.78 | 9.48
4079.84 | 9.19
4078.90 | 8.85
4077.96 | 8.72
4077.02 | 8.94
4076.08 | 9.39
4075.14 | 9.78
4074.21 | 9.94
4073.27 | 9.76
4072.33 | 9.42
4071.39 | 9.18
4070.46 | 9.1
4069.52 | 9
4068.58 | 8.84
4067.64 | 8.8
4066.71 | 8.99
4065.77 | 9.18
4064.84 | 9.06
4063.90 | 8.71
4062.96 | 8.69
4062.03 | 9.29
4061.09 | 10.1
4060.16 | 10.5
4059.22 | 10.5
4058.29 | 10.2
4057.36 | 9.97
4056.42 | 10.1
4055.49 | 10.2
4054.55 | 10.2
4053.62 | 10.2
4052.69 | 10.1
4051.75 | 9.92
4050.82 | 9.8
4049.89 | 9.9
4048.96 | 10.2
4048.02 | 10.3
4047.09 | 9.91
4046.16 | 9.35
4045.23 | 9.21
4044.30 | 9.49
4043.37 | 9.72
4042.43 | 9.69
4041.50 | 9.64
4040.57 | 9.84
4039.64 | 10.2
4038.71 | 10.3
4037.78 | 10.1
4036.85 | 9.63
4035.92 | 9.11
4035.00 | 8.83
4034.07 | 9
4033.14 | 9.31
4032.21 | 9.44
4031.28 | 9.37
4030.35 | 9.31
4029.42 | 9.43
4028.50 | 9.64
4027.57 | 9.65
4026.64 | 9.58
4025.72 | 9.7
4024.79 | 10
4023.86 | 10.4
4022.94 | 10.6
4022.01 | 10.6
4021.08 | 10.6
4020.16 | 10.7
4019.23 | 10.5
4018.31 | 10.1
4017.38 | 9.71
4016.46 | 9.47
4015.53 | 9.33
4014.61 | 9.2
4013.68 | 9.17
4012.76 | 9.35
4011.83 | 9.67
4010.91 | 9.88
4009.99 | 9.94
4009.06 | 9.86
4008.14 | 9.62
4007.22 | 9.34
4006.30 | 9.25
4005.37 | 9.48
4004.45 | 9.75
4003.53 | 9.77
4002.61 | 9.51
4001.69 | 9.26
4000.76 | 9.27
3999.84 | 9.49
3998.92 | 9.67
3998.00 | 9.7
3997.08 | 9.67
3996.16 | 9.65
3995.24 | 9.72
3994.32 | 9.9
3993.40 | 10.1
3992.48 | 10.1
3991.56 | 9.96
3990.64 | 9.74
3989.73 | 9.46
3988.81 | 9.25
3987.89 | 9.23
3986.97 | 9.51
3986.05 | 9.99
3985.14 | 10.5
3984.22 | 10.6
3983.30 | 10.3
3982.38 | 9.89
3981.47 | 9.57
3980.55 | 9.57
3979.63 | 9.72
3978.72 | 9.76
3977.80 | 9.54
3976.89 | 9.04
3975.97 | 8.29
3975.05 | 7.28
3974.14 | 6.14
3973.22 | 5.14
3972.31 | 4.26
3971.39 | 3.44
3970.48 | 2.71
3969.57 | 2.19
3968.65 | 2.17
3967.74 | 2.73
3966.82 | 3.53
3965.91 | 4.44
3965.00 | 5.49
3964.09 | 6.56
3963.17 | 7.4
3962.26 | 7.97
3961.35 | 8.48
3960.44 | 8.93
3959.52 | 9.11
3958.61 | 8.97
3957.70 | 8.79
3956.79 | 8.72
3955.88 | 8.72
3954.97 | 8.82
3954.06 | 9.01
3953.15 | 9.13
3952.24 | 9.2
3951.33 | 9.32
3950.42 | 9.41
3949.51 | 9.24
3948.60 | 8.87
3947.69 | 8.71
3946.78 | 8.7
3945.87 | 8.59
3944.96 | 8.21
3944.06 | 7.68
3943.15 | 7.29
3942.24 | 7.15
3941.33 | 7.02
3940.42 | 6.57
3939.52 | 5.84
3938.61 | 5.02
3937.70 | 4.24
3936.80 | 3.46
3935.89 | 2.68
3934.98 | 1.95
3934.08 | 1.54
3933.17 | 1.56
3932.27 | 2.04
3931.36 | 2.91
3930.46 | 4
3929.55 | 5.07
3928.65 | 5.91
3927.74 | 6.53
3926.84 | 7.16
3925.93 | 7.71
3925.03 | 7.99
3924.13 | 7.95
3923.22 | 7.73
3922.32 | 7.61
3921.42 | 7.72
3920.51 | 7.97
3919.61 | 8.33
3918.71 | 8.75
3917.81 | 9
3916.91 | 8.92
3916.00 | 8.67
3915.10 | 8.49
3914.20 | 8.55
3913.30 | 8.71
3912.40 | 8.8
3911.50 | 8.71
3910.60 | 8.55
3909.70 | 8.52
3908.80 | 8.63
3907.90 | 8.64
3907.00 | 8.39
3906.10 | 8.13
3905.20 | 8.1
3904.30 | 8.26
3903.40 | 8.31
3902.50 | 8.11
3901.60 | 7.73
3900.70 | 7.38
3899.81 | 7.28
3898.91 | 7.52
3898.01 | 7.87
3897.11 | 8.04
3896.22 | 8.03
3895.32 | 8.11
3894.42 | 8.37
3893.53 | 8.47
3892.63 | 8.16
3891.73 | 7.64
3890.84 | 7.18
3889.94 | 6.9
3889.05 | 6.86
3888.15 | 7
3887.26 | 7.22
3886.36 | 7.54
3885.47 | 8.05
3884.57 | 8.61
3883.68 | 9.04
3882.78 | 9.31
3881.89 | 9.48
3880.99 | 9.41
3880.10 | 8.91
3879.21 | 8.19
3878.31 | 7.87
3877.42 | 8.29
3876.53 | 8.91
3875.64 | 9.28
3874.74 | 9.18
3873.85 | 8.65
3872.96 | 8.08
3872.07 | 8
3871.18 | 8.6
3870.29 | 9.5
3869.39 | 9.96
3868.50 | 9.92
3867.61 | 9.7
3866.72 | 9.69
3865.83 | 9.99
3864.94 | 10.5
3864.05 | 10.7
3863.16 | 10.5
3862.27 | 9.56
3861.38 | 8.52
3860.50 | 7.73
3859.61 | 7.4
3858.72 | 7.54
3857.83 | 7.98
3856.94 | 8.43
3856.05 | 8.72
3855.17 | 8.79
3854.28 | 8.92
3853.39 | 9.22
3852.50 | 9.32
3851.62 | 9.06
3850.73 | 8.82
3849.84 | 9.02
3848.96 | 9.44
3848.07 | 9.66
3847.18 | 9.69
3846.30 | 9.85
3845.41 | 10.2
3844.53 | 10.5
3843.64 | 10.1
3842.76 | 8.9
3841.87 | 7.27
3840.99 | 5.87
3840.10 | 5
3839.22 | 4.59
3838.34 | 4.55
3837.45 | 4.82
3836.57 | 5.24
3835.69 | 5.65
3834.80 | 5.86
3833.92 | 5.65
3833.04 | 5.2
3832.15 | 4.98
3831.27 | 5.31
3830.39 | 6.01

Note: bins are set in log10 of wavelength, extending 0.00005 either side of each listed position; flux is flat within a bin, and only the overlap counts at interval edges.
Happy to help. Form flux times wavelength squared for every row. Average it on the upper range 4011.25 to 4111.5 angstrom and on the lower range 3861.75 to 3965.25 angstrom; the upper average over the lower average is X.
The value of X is 1.33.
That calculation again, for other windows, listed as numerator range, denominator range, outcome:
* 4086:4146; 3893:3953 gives 1.53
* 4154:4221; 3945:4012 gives 1.33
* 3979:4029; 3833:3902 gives 1.27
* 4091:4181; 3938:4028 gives 1.29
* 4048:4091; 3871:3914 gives 1.28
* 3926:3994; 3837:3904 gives 0.89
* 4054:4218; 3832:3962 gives 1.44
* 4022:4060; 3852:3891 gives 1.23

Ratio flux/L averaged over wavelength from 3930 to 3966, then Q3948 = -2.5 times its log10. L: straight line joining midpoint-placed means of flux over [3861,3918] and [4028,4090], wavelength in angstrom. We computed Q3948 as 0.29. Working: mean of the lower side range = 8.55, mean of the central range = 6.82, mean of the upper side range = 9.6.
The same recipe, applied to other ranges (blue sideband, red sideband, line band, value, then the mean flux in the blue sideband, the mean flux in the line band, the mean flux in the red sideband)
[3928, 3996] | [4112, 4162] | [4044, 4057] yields -0.13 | 7.26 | 9.92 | 10.4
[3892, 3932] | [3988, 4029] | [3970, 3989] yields 0.12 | 7.78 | 8.25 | 9.75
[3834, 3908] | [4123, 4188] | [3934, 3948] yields 0.42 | 8.3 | 6.01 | 10.4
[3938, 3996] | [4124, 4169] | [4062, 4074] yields 0.02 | 7.95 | 9.09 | 10.3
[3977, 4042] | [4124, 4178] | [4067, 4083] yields 0.08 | 9.73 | 9.26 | 10.3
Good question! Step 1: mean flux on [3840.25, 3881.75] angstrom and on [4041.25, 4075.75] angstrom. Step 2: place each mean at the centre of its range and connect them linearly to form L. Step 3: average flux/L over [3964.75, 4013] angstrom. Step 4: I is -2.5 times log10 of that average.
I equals 0.12 mag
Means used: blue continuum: 8.98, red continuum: 9.65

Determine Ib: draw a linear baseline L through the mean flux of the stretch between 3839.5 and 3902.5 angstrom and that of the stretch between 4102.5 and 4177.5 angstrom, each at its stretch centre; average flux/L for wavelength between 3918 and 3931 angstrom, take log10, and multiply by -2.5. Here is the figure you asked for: 0.24 mag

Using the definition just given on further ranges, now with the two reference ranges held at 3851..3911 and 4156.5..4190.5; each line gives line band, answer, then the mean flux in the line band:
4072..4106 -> 0.04 mag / 9.55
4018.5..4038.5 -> -0.03 mag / 9.8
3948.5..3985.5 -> 0.19 mag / 7.61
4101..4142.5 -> 0.01 mag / 10.1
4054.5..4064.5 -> -0.01 mag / 9.83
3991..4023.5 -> -0.04 mag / 9.77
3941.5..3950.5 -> 0.08 mag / 8.3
